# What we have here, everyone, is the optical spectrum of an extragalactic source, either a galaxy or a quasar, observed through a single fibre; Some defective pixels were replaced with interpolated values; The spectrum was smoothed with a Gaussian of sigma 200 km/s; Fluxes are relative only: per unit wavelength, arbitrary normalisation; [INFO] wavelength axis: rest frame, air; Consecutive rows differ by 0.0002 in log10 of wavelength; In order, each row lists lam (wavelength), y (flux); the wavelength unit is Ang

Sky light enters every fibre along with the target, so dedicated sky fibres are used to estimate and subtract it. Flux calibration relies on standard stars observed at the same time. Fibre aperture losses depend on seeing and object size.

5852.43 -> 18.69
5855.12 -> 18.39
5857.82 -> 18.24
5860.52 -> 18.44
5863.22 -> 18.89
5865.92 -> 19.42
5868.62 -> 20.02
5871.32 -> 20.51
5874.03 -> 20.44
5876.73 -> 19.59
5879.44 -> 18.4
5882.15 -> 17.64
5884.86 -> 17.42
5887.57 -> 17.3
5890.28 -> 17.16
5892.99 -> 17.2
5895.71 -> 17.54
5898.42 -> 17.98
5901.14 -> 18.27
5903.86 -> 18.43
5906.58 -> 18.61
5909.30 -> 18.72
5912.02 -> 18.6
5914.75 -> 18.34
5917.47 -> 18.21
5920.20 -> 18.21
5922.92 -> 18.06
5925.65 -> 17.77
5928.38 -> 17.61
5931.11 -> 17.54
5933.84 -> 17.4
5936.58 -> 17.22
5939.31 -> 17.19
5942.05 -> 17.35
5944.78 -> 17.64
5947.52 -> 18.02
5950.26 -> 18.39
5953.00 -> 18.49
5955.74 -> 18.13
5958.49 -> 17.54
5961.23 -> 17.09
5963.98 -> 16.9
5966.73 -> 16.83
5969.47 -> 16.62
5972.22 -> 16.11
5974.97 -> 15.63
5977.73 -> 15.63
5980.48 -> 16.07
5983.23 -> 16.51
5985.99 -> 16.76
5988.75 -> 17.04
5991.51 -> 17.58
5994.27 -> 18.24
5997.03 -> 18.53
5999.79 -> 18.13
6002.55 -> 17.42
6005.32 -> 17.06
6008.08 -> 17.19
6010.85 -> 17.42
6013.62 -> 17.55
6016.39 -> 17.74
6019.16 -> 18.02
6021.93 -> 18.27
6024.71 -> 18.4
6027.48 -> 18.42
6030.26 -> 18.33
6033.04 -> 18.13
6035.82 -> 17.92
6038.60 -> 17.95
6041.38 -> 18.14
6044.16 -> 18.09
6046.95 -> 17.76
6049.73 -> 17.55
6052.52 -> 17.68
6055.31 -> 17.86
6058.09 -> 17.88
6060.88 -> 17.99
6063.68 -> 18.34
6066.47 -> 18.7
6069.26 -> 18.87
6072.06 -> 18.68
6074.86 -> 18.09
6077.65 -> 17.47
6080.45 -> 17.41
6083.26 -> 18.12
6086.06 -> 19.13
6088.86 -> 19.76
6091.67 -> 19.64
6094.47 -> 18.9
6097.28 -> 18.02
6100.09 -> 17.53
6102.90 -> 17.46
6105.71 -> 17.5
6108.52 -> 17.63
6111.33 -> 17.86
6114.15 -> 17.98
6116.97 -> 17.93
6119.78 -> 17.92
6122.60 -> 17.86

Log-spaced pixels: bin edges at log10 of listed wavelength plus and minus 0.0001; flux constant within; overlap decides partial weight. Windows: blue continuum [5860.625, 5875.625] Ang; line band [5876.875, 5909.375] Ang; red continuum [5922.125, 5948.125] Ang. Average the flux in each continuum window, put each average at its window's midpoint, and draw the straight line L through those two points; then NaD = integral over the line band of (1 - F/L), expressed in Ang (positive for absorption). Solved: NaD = 1.7 Ang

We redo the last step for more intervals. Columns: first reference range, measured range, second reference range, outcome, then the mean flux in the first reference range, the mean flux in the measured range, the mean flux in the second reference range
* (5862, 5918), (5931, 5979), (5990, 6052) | 2.7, 18.5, 17.2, 17.9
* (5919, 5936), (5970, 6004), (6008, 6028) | 1.7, 17.7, 17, 17.9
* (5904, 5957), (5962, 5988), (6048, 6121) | 2.4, 18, 16.4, 18.2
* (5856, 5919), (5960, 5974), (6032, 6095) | 1.3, 18.5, 16.7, 18.3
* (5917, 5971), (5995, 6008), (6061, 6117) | 0.1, 17.6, 17.8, 18.2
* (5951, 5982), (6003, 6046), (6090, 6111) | -1.2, 16.9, 17.9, 18.1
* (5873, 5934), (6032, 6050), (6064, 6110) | 0.3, 18.1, 18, 18.3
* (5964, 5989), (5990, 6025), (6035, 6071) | -1.5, 16.4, 17.8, 18.1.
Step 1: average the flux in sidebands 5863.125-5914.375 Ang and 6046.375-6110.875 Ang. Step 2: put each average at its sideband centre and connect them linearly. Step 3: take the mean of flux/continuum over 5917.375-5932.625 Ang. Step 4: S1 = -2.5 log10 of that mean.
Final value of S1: 0.03 mag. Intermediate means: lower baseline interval 18.5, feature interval 17.9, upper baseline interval 18.2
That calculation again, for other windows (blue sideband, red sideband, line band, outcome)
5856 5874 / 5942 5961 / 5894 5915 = 0.02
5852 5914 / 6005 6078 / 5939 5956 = 0.02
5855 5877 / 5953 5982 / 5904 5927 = -0.01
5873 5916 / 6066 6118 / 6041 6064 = 0.02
